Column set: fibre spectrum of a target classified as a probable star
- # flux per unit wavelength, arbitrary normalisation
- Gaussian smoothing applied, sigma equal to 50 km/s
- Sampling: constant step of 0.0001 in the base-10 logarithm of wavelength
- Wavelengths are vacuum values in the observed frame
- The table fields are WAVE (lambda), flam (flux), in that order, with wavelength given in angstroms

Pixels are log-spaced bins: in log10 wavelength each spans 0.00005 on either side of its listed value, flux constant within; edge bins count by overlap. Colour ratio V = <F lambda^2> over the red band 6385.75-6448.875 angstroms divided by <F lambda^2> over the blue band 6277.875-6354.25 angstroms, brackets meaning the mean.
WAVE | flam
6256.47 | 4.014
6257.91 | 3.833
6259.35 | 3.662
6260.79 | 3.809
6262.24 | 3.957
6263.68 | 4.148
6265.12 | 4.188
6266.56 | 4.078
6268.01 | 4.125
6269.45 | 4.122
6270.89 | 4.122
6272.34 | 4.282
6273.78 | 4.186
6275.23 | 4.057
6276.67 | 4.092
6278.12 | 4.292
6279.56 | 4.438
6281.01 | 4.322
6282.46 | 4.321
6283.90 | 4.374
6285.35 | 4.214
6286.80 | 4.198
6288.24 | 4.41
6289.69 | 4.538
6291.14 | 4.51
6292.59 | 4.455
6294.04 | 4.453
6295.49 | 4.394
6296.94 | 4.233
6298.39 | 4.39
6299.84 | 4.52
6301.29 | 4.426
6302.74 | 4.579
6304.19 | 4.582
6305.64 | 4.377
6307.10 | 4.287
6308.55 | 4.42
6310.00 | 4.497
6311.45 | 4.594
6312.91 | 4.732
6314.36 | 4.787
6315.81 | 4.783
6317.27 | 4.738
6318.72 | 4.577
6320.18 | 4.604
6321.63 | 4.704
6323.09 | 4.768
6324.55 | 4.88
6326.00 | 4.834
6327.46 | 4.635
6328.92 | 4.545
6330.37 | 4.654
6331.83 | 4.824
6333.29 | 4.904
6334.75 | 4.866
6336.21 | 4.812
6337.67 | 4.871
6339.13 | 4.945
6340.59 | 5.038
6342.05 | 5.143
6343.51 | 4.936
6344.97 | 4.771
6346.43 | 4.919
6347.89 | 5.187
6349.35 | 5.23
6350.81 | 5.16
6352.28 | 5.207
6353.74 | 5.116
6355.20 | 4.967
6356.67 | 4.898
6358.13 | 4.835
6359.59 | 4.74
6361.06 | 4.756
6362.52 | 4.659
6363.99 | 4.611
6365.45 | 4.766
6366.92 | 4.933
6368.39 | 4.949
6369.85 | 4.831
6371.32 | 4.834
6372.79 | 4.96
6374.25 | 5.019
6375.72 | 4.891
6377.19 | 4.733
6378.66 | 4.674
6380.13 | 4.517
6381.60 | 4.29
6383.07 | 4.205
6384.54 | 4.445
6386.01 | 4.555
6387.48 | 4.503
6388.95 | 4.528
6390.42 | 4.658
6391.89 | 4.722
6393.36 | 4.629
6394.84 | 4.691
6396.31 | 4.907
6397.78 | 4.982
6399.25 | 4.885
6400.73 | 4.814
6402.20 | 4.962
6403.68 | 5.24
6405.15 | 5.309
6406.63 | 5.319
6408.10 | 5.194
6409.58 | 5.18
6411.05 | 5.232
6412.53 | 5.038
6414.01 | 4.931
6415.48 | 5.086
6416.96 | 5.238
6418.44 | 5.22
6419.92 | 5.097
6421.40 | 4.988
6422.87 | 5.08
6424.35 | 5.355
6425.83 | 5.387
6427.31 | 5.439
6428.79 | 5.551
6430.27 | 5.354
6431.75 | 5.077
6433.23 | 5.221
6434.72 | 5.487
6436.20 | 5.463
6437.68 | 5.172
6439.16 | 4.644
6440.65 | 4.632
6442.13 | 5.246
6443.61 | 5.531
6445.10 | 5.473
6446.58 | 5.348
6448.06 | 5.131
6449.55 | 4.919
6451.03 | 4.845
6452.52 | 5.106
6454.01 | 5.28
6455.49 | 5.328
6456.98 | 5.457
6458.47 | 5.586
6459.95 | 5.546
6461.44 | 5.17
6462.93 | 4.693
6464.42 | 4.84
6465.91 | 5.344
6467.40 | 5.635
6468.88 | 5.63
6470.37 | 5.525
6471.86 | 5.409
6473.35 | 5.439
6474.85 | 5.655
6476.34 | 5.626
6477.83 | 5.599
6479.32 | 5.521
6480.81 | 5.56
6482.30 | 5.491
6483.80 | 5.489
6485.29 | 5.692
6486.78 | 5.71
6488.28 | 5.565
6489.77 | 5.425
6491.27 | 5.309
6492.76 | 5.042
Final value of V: 1.1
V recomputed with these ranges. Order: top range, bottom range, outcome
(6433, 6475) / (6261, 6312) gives 1.29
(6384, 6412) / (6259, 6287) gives 1.22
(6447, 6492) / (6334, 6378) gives 1.13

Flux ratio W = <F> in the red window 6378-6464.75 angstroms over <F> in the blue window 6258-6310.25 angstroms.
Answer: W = 1.18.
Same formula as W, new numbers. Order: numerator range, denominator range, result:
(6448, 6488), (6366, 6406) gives 1.13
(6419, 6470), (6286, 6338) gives 1.14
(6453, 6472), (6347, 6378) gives 1.09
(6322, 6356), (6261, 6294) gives 1.16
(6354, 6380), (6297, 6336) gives 1.04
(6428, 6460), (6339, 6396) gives 1.09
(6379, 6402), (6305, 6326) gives 1.00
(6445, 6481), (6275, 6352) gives 1.15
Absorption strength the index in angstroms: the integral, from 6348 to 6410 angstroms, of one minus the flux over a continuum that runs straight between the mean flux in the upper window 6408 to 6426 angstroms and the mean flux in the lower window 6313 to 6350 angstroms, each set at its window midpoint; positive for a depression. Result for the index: 2.1 angstroms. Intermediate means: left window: 4.84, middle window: 4.84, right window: 5.15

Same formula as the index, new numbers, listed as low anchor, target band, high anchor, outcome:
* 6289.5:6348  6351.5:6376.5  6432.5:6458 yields -0.1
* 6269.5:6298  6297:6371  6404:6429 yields -2.0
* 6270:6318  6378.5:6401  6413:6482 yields 1.5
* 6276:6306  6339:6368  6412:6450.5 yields -1.2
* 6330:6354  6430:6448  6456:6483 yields 0.4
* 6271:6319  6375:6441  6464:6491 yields 1.7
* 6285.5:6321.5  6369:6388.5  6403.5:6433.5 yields 1.2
